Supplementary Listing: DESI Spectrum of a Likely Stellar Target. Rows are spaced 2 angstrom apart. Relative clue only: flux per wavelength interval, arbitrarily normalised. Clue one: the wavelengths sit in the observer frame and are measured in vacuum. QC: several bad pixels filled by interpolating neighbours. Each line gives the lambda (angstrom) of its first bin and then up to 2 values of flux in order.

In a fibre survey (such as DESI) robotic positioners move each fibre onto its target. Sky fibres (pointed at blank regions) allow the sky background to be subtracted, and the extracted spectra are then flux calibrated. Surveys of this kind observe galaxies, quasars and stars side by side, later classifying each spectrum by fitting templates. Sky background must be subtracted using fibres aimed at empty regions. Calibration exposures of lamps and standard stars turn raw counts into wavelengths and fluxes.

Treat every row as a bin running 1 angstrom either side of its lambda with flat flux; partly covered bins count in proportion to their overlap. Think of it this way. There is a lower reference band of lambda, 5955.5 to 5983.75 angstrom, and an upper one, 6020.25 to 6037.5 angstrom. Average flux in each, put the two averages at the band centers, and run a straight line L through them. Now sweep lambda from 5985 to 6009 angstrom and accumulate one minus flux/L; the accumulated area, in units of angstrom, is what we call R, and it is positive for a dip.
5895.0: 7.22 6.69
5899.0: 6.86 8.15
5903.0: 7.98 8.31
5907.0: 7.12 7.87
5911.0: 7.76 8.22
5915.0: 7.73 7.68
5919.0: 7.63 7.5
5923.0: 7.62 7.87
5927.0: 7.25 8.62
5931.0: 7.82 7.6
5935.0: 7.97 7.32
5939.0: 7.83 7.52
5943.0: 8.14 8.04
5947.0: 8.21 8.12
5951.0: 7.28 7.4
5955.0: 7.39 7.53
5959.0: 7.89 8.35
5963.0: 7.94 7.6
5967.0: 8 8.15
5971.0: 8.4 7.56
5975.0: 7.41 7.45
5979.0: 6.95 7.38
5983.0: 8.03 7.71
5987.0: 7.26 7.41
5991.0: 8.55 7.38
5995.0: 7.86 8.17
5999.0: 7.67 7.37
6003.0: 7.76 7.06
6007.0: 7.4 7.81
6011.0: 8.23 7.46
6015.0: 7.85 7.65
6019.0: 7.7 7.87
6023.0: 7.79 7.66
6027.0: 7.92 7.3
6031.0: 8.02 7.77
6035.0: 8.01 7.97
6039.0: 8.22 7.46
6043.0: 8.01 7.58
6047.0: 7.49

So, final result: 0.4 angstrom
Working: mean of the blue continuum 7.75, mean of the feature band 7.64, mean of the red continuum 7.81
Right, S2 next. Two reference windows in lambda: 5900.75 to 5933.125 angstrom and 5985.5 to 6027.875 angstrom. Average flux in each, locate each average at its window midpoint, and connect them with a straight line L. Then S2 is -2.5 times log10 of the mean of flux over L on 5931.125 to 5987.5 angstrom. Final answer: 0.00 mag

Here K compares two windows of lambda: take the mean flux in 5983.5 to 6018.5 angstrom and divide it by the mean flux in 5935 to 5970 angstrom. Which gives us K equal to 1.0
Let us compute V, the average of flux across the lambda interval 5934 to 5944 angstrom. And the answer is 7.76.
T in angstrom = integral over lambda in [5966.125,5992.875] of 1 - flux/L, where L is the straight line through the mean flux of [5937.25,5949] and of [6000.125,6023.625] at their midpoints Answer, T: 0.29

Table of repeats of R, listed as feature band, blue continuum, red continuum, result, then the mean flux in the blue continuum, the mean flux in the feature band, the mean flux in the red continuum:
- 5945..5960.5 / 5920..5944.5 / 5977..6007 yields -0.1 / 7.76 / 7.73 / 7.6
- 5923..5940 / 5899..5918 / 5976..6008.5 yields 0.0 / 7.82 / 7.78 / 7.59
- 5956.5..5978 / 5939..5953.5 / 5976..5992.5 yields -0.4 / 7.83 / 7.85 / 7.59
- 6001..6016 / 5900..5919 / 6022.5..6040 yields 0.4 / 7.86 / 7.63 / 7.85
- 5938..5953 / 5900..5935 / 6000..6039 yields -0.1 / 7.81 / 7.85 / 7.73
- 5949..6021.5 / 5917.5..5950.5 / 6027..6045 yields 1.2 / 7.81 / 7.7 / 7.83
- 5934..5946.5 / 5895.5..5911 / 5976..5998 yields -0.4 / 7.57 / 7.82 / 7.65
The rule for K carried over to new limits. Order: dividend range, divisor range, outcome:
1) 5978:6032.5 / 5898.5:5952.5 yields 0.99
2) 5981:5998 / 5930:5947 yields 1.00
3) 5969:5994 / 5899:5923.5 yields 0.98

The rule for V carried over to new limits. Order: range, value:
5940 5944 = 7.83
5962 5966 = 7.77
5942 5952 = 7.96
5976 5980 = 7.2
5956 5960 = 7.71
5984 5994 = 7.66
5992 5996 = 7.62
